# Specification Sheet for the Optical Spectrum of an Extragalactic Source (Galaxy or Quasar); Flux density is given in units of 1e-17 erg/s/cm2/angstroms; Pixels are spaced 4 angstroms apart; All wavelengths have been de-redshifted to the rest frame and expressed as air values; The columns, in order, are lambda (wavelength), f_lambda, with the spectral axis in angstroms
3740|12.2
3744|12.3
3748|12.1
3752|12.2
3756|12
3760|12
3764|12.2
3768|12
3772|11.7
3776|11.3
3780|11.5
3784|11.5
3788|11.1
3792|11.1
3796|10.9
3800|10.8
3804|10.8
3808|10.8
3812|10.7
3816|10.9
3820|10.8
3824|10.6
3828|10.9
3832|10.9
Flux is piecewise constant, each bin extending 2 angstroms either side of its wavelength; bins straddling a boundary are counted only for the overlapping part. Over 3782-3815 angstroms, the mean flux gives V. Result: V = 11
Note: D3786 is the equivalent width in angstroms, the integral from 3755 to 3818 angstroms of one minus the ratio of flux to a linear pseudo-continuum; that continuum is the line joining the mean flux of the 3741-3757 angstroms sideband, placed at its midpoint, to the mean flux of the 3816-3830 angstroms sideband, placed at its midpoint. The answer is 0.8 angstroms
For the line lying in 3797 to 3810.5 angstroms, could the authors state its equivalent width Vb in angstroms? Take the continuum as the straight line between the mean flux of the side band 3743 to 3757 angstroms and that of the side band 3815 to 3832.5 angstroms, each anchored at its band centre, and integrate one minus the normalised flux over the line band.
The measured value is 0.4 angstroms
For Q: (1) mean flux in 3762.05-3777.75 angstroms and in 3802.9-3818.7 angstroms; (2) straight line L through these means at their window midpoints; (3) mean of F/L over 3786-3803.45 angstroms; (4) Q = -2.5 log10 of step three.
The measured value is 0.02 mag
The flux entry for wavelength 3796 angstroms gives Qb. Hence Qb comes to 10.9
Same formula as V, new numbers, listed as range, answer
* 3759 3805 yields 11.4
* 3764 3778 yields 11.7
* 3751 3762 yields 12.1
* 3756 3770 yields 12.1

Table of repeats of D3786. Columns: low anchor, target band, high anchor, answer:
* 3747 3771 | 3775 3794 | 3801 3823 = 0.26 angstroms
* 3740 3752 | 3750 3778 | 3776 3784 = -0.26 angstroms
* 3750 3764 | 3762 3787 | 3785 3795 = -0.22 angstroms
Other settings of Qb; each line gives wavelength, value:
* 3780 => 11.5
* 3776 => 11.3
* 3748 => 12.1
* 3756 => 12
